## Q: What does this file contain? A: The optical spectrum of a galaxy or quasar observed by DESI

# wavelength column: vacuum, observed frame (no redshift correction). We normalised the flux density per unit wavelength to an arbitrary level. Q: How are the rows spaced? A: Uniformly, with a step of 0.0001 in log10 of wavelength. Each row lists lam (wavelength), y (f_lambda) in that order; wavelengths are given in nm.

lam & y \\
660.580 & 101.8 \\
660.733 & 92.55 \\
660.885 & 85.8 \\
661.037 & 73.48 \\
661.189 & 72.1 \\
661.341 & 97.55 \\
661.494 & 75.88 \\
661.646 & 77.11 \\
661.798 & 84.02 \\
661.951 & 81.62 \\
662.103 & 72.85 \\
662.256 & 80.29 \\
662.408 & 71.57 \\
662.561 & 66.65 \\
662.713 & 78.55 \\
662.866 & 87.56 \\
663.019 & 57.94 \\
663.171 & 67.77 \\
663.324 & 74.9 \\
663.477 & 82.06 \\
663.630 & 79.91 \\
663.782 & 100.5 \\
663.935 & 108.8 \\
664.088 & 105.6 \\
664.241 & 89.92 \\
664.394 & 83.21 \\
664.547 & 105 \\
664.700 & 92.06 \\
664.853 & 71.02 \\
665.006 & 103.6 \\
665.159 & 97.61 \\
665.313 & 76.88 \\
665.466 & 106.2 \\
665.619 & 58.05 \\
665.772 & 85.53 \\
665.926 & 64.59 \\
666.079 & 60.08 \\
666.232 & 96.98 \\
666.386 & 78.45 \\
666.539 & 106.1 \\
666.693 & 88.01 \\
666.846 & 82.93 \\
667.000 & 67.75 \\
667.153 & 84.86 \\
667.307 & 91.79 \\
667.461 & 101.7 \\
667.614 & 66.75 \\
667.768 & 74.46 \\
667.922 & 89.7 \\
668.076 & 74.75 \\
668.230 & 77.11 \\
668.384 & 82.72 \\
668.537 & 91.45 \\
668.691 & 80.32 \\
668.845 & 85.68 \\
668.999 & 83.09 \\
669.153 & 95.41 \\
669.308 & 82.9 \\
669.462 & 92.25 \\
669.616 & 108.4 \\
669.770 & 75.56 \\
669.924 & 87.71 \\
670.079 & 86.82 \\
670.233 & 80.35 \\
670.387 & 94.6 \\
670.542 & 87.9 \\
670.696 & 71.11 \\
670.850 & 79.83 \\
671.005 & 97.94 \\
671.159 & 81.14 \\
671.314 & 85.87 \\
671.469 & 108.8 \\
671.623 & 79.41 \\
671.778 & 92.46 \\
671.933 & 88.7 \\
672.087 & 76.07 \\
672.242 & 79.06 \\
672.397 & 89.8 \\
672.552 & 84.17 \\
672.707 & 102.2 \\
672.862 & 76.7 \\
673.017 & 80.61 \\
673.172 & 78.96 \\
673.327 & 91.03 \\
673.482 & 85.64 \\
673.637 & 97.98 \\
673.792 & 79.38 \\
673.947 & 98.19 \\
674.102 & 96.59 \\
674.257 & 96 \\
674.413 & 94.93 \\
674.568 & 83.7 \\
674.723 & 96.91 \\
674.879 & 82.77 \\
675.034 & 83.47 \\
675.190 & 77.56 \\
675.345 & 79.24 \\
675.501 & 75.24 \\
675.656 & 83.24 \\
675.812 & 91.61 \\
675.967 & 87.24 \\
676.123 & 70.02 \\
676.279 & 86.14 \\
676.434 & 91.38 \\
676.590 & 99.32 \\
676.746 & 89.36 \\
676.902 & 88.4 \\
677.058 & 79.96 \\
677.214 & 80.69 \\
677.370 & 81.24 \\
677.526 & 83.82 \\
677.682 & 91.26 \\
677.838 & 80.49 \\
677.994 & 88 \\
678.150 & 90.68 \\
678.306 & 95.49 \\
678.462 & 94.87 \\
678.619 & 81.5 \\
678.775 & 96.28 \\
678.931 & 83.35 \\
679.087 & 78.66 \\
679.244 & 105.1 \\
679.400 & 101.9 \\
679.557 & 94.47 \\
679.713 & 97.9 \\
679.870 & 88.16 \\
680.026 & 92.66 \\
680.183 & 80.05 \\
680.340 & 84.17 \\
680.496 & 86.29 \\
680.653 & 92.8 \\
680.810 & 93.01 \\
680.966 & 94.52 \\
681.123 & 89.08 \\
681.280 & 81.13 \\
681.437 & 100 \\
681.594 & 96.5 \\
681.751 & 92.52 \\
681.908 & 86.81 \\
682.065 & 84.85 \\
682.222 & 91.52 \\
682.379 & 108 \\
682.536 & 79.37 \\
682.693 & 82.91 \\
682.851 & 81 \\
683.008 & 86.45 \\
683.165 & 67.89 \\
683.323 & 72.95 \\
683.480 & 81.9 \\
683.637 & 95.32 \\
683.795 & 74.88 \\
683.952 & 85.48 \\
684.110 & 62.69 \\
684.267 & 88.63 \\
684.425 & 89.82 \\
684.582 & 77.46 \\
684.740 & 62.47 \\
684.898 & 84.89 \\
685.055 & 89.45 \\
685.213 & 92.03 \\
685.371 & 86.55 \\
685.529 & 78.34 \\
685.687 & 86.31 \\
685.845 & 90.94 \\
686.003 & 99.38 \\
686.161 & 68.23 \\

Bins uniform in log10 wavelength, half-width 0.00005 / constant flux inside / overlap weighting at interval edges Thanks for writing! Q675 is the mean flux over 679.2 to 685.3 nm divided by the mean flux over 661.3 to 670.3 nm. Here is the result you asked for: 1.0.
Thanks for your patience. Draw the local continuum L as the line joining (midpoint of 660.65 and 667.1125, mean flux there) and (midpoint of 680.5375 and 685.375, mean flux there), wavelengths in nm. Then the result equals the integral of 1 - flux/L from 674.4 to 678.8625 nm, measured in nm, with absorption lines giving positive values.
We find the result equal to -0.079 nm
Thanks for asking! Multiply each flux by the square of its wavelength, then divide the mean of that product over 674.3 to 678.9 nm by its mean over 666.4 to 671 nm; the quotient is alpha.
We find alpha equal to 1.04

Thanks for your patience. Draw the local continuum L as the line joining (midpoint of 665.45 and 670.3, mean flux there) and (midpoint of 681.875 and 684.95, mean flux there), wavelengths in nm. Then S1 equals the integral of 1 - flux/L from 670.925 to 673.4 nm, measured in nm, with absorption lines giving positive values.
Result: -0.11 nm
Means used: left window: 83.8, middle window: 87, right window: 82.2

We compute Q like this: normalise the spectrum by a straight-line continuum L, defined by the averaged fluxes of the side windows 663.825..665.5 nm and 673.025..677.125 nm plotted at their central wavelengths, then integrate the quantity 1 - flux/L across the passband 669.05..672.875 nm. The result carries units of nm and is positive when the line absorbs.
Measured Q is 0.10 nm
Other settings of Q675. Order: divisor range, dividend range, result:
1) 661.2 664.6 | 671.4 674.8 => 1.07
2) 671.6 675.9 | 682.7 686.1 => 0.95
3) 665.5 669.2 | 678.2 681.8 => 1.11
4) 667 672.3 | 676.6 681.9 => 1.05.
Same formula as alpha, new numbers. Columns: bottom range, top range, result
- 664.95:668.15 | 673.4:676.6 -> 1.07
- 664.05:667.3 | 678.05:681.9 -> 1.11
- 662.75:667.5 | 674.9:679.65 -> 1.05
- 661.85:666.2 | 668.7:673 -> 1.07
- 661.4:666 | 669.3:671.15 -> 1.07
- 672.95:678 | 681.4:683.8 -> 1.02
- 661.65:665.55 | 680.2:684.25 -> 1.07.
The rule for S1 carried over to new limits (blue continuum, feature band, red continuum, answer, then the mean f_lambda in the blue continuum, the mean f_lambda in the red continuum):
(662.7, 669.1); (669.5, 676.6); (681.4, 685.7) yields -0.211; 84.4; 84.3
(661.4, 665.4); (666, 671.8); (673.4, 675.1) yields 0.110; 83.7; 90.6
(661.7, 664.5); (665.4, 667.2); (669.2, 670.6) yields 0.079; 82.1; 88.6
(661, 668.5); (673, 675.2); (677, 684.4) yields -0.084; 82.8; 87.4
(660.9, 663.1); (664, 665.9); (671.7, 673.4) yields -0.229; 77.2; 85.4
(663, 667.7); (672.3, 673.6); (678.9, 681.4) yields 0.024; 85.4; 90.5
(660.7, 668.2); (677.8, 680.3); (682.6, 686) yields -0.250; 83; 82.2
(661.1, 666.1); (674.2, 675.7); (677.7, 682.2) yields 0.048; 82.6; 90.4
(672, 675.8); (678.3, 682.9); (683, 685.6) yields -0.425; 86.3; 80.9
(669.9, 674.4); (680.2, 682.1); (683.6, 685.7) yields -0.145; 87.5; 82.1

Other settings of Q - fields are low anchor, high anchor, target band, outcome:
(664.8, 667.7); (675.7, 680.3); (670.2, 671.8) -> -0.03 nm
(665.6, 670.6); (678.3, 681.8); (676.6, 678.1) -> 0.07 nm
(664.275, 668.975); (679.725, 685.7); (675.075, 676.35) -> 0.06 nm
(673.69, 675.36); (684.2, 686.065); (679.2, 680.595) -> -0.08 nm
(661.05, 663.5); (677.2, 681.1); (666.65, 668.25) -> -0.03 nm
